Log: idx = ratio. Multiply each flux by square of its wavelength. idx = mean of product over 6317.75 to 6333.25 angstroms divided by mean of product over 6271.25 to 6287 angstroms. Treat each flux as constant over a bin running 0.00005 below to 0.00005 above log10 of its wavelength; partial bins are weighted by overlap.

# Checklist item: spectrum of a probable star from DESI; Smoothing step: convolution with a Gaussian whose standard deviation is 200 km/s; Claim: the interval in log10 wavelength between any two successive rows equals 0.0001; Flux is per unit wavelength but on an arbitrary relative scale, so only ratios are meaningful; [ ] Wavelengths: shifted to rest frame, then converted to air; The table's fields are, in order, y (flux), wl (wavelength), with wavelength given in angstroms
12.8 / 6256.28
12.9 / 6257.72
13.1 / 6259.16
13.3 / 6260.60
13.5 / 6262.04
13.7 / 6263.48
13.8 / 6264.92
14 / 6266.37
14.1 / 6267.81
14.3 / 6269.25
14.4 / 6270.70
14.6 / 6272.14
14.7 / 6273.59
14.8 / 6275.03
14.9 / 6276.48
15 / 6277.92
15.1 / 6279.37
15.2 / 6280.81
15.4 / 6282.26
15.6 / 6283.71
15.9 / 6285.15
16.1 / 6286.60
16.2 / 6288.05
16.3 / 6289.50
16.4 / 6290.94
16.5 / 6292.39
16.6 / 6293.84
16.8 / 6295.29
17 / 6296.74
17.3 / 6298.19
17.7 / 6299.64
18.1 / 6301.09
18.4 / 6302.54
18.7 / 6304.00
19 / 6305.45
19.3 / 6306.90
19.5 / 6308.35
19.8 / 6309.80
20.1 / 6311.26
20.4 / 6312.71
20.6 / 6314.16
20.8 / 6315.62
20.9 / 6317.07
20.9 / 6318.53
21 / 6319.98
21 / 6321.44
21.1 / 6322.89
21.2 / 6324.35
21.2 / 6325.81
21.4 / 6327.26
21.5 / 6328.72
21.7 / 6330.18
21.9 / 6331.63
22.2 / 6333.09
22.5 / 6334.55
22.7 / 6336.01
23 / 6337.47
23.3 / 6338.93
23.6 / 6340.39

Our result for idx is 1.43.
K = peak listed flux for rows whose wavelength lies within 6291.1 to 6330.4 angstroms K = 21.7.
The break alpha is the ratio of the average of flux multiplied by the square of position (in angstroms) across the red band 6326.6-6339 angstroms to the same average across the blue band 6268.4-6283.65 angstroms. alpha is 1.52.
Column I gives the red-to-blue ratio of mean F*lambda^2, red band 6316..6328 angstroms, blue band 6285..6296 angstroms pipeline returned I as 1.3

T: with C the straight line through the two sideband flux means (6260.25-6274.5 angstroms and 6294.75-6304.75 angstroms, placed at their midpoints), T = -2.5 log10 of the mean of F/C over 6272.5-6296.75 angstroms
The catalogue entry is 0.02 mag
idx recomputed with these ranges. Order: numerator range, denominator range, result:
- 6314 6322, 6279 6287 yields 1.36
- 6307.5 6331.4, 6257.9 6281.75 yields 1.48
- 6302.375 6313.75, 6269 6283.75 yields 1.32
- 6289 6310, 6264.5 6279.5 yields 1.24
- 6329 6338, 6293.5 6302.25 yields 1.30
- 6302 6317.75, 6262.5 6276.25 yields 1.40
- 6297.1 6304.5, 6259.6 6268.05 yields 1.33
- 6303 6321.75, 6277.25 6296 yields 1.27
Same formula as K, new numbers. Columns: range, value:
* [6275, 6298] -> 17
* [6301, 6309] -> 19.5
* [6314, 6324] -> 21.1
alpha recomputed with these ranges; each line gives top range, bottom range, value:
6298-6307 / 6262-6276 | 1.30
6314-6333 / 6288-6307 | 1.23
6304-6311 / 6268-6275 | 1.35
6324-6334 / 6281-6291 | 1.38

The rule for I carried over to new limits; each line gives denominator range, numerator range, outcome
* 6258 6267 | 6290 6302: 1.27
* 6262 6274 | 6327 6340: 1.61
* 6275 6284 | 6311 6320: 1.38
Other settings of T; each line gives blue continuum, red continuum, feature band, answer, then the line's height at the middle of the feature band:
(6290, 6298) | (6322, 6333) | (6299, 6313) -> -0.04 mag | 18.4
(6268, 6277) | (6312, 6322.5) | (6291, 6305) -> 0.04 mag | 18.1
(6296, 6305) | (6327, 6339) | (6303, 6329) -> -0.03 mag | 20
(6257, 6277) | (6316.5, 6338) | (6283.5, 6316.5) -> 0.01 mag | 18.2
